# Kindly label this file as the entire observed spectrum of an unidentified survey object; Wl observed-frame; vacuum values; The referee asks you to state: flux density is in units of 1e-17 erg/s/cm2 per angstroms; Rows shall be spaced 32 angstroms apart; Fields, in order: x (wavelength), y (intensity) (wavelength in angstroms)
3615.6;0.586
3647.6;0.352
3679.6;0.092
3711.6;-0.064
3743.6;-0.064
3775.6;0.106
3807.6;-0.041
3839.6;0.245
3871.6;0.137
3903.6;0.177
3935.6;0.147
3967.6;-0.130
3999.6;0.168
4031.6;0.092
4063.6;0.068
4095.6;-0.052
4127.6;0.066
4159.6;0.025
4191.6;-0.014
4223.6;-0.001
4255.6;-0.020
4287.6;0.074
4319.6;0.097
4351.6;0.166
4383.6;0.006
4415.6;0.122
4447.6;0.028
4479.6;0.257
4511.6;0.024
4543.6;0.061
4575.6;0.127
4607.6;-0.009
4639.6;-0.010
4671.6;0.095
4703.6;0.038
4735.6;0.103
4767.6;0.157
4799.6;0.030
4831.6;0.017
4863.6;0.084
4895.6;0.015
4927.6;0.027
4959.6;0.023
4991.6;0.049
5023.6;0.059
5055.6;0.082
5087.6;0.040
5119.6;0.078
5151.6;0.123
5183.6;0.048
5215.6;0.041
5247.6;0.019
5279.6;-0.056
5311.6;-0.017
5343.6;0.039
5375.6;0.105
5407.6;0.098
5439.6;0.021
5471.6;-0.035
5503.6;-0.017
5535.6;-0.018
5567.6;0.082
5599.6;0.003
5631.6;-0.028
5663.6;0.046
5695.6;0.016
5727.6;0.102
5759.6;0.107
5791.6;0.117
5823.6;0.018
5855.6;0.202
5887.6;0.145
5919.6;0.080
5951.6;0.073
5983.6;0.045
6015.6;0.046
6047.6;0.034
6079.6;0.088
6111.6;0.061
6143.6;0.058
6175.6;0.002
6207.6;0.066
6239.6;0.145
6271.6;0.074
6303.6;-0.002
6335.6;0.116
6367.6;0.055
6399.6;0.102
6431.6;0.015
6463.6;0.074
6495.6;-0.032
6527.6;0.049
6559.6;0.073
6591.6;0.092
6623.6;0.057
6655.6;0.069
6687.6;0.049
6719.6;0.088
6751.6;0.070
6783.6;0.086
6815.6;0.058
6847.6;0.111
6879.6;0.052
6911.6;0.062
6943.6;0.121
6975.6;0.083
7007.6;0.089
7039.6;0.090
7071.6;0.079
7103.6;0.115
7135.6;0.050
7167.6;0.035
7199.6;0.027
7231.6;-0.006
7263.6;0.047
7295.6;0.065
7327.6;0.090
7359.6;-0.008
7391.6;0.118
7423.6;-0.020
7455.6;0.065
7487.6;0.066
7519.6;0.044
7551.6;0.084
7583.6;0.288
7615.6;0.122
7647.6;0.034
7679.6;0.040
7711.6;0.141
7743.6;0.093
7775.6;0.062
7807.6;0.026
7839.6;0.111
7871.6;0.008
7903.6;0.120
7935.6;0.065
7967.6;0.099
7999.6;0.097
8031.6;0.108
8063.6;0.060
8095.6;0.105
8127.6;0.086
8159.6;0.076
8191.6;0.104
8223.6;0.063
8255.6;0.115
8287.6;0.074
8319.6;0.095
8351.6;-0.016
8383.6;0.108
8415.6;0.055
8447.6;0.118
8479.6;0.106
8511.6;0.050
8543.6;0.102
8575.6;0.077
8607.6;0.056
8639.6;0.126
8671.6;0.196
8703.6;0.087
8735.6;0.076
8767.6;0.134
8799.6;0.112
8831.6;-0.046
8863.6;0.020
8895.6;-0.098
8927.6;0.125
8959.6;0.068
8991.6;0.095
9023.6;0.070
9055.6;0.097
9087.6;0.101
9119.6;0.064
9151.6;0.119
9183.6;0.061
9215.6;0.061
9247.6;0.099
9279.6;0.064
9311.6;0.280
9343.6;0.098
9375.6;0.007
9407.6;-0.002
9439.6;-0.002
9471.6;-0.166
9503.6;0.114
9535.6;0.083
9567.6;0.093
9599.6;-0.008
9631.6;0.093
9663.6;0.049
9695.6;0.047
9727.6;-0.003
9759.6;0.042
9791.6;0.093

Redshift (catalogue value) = 1.034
